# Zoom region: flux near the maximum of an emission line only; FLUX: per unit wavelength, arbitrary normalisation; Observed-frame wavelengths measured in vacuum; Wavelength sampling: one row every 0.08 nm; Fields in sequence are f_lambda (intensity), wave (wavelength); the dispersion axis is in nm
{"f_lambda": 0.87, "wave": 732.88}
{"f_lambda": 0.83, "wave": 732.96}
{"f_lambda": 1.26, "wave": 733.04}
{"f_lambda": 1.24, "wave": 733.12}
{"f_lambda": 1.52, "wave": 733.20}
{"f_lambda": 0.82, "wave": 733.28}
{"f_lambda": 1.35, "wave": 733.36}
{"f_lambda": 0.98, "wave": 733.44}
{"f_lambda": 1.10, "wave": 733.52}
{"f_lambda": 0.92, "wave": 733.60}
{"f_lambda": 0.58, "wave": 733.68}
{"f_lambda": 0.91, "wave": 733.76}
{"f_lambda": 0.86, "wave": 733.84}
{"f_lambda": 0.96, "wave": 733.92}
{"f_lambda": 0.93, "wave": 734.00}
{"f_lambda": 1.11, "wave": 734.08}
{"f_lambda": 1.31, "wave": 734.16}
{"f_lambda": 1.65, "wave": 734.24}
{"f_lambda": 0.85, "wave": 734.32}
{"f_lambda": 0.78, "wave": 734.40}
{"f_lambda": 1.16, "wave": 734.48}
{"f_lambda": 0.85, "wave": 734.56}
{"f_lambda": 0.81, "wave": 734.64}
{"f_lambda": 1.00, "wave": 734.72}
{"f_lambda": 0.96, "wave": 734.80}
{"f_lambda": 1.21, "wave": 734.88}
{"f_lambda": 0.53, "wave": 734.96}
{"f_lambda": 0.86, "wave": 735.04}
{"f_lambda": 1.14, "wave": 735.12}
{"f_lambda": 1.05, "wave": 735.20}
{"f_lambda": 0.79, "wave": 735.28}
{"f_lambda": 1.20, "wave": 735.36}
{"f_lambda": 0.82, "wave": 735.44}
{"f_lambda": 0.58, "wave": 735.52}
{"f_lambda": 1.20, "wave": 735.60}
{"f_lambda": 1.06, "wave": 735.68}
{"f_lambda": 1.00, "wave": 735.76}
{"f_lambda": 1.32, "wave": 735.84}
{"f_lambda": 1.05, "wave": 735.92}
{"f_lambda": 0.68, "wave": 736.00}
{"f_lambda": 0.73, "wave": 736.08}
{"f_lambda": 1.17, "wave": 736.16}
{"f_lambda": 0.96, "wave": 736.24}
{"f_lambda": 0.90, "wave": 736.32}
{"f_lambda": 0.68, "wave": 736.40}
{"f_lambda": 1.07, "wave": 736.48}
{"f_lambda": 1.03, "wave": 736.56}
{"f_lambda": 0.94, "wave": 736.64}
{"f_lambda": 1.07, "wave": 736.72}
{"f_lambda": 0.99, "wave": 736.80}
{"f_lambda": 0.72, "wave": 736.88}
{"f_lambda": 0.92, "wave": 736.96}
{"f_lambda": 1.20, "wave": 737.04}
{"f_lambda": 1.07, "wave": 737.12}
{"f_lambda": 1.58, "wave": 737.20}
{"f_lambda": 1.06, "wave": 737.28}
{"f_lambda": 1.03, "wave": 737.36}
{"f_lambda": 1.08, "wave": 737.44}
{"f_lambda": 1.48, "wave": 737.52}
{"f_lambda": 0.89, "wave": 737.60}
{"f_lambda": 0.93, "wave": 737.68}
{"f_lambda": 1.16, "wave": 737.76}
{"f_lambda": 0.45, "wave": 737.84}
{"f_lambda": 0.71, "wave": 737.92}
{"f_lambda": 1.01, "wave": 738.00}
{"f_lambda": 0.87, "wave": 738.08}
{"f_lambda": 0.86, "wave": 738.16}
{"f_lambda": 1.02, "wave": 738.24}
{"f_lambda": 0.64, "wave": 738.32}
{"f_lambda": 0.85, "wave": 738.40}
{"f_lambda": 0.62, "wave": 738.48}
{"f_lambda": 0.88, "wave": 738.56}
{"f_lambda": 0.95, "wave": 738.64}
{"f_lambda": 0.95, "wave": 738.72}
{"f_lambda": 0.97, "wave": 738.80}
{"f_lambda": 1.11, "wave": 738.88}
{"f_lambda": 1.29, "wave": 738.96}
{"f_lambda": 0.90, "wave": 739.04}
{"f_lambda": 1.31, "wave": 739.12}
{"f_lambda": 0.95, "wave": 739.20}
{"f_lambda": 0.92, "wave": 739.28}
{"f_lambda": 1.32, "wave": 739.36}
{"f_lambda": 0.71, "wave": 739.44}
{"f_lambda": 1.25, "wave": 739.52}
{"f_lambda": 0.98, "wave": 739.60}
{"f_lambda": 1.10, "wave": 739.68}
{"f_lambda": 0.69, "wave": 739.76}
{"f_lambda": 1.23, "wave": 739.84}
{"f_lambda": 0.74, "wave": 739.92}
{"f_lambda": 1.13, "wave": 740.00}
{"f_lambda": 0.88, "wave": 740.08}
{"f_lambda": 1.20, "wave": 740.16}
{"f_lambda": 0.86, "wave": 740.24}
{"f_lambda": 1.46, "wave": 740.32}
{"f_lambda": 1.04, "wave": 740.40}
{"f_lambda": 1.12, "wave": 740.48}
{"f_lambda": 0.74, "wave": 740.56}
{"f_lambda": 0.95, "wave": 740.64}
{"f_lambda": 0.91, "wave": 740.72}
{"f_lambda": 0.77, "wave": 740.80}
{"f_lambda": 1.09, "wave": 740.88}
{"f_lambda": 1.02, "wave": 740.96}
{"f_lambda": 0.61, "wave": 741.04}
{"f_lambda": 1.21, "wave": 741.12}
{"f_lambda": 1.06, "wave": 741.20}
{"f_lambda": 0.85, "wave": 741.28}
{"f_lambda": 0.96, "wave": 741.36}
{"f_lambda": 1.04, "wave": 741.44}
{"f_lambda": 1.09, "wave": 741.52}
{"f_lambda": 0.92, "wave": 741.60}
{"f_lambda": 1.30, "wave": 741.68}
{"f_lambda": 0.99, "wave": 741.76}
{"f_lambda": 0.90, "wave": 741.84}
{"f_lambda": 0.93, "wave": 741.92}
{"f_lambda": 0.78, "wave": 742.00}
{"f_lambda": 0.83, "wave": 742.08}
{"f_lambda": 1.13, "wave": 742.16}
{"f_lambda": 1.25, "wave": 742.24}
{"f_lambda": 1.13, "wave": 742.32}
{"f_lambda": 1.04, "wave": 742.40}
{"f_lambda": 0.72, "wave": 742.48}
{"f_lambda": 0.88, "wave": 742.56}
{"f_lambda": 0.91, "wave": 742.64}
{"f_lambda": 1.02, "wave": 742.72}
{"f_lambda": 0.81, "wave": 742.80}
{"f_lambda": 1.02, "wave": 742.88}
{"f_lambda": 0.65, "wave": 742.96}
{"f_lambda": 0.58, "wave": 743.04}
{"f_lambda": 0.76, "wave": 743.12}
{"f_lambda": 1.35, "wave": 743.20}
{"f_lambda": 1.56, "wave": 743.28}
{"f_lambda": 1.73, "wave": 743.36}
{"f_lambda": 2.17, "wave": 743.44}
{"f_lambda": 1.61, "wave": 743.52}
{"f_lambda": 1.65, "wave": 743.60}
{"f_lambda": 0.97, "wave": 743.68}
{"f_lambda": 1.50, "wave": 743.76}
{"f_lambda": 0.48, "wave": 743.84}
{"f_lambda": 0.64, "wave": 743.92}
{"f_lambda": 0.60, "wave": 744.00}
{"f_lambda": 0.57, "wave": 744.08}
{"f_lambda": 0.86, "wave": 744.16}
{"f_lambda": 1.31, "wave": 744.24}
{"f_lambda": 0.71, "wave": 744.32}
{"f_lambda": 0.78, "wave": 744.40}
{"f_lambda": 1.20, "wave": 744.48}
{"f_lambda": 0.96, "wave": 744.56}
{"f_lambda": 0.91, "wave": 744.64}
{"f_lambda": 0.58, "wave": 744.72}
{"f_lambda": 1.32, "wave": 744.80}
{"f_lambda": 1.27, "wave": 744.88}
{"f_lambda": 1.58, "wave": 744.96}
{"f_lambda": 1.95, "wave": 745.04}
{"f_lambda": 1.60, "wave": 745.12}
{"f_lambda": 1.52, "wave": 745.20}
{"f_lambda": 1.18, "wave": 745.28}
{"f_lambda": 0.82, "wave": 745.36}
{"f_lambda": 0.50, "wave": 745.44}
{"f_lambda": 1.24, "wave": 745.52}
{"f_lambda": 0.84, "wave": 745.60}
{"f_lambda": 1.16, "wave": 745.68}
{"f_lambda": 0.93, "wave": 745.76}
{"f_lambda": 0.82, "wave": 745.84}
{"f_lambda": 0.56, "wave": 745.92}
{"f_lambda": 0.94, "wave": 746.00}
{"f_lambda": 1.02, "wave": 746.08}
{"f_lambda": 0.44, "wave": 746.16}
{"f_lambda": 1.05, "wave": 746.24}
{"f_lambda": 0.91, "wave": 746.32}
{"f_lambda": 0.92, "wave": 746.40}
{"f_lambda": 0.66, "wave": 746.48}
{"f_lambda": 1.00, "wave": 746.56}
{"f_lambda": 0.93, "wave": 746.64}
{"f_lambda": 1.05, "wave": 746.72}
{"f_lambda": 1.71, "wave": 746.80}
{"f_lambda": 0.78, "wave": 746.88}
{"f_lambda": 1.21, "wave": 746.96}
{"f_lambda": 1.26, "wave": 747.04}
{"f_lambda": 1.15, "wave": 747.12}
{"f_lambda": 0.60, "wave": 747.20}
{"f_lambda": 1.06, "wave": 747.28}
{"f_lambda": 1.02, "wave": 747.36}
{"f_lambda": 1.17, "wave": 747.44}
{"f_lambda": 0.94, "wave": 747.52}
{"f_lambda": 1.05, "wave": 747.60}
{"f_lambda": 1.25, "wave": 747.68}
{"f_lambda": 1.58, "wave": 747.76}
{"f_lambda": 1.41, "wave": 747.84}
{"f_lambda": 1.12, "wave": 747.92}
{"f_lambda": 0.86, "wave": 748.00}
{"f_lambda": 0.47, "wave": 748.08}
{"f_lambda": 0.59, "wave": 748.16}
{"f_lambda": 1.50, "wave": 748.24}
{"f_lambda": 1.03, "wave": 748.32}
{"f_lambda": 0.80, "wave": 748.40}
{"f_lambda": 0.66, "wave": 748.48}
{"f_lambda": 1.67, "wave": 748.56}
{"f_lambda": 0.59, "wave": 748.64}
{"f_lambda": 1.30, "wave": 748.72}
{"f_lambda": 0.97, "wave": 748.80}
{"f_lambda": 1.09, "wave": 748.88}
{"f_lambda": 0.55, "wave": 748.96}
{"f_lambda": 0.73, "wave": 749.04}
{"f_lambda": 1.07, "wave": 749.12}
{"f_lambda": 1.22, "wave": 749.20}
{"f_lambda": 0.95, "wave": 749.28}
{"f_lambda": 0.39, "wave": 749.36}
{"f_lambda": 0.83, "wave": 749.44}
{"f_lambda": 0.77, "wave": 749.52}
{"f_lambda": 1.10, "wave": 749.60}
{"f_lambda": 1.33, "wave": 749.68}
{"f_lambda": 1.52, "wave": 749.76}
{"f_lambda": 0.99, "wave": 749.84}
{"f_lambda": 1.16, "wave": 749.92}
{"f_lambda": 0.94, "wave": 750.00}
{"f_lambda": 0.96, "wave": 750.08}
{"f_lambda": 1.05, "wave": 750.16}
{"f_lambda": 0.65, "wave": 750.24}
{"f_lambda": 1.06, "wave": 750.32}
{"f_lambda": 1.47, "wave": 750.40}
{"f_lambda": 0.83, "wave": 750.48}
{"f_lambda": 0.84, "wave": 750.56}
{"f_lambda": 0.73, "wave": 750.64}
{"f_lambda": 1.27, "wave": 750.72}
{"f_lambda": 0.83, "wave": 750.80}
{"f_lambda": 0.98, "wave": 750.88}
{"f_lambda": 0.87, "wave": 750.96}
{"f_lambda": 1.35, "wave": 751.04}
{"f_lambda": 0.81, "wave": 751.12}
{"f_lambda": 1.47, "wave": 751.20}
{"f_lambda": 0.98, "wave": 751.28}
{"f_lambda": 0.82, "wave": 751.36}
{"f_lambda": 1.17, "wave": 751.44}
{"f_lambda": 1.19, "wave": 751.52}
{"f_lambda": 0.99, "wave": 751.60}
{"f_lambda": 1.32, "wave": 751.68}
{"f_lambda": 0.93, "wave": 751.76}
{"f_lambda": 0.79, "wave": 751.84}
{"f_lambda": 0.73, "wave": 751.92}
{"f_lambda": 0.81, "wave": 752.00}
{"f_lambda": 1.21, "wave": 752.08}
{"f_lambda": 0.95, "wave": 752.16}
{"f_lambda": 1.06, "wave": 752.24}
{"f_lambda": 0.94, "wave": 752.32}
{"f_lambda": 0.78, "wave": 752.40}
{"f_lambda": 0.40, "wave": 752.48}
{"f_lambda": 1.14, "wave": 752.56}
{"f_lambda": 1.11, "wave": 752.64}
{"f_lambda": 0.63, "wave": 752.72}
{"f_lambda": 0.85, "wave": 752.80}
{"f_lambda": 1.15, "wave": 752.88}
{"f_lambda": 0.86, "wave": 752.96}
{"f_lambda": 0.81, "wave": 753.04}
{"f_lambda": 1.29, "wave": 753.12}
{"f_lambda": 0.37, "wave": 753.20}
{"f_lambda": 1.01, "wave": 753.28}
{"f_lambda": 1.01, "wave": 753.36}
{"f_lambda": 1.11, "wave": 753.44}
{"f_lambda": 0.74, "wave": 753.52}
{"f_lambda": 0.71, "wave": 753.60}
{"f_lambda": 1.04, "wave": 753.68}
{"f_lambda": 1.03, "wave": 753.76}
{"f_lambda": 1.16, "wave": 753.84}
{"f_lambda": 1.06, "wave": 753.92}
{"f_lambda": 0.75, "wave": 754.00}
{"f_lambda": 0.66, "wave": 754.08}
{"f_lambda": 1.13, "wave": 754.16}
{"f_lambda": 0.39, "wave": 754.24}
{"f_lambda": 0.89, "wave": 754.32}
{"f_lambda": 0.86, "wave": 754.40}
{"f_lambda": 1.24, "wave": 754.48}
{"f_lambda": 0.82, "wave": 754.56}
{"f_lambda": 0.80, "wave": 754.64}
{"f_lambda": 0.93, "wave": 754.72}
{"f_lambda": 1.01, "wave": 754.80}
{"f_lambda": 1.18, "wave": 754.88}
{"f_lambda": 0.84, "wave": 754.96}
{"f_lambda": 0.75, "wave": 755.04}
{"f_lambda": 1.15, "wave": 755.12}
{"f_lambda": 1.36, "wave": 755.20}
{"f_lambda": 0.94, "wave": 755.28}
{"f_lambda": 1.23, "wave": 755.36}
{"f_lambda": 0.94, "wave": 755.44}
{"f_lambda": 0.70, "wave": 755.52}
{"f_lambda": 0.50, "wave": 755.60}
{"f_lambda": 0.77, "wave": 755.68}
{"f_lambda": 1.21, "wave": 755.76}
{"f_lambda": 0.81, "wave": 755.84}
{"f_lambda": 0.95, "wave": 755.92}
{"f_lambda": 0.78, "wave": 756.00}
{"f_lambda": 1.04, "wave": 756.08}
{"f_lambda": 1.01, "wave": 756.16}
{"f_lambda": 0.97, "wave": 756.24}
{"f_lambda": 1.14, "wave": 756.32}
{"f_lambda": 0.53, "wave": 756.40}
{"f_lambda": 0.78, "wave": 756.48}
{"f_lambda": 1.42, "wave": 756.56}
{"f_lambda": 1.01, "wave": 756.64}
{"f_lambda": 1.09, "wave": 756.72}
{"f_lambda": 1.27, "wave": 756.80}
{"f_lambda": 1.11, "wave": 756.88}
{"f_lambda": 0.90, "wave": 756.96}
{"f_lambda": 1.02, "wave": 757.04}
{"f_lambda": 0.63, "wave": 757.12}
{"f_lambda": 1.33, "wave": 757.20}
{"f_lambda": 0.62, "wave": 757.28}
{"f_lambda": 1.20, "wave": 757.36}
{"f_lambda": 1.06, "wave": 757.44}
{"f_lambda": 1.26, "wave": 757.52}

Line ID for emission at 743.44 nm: [S II]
